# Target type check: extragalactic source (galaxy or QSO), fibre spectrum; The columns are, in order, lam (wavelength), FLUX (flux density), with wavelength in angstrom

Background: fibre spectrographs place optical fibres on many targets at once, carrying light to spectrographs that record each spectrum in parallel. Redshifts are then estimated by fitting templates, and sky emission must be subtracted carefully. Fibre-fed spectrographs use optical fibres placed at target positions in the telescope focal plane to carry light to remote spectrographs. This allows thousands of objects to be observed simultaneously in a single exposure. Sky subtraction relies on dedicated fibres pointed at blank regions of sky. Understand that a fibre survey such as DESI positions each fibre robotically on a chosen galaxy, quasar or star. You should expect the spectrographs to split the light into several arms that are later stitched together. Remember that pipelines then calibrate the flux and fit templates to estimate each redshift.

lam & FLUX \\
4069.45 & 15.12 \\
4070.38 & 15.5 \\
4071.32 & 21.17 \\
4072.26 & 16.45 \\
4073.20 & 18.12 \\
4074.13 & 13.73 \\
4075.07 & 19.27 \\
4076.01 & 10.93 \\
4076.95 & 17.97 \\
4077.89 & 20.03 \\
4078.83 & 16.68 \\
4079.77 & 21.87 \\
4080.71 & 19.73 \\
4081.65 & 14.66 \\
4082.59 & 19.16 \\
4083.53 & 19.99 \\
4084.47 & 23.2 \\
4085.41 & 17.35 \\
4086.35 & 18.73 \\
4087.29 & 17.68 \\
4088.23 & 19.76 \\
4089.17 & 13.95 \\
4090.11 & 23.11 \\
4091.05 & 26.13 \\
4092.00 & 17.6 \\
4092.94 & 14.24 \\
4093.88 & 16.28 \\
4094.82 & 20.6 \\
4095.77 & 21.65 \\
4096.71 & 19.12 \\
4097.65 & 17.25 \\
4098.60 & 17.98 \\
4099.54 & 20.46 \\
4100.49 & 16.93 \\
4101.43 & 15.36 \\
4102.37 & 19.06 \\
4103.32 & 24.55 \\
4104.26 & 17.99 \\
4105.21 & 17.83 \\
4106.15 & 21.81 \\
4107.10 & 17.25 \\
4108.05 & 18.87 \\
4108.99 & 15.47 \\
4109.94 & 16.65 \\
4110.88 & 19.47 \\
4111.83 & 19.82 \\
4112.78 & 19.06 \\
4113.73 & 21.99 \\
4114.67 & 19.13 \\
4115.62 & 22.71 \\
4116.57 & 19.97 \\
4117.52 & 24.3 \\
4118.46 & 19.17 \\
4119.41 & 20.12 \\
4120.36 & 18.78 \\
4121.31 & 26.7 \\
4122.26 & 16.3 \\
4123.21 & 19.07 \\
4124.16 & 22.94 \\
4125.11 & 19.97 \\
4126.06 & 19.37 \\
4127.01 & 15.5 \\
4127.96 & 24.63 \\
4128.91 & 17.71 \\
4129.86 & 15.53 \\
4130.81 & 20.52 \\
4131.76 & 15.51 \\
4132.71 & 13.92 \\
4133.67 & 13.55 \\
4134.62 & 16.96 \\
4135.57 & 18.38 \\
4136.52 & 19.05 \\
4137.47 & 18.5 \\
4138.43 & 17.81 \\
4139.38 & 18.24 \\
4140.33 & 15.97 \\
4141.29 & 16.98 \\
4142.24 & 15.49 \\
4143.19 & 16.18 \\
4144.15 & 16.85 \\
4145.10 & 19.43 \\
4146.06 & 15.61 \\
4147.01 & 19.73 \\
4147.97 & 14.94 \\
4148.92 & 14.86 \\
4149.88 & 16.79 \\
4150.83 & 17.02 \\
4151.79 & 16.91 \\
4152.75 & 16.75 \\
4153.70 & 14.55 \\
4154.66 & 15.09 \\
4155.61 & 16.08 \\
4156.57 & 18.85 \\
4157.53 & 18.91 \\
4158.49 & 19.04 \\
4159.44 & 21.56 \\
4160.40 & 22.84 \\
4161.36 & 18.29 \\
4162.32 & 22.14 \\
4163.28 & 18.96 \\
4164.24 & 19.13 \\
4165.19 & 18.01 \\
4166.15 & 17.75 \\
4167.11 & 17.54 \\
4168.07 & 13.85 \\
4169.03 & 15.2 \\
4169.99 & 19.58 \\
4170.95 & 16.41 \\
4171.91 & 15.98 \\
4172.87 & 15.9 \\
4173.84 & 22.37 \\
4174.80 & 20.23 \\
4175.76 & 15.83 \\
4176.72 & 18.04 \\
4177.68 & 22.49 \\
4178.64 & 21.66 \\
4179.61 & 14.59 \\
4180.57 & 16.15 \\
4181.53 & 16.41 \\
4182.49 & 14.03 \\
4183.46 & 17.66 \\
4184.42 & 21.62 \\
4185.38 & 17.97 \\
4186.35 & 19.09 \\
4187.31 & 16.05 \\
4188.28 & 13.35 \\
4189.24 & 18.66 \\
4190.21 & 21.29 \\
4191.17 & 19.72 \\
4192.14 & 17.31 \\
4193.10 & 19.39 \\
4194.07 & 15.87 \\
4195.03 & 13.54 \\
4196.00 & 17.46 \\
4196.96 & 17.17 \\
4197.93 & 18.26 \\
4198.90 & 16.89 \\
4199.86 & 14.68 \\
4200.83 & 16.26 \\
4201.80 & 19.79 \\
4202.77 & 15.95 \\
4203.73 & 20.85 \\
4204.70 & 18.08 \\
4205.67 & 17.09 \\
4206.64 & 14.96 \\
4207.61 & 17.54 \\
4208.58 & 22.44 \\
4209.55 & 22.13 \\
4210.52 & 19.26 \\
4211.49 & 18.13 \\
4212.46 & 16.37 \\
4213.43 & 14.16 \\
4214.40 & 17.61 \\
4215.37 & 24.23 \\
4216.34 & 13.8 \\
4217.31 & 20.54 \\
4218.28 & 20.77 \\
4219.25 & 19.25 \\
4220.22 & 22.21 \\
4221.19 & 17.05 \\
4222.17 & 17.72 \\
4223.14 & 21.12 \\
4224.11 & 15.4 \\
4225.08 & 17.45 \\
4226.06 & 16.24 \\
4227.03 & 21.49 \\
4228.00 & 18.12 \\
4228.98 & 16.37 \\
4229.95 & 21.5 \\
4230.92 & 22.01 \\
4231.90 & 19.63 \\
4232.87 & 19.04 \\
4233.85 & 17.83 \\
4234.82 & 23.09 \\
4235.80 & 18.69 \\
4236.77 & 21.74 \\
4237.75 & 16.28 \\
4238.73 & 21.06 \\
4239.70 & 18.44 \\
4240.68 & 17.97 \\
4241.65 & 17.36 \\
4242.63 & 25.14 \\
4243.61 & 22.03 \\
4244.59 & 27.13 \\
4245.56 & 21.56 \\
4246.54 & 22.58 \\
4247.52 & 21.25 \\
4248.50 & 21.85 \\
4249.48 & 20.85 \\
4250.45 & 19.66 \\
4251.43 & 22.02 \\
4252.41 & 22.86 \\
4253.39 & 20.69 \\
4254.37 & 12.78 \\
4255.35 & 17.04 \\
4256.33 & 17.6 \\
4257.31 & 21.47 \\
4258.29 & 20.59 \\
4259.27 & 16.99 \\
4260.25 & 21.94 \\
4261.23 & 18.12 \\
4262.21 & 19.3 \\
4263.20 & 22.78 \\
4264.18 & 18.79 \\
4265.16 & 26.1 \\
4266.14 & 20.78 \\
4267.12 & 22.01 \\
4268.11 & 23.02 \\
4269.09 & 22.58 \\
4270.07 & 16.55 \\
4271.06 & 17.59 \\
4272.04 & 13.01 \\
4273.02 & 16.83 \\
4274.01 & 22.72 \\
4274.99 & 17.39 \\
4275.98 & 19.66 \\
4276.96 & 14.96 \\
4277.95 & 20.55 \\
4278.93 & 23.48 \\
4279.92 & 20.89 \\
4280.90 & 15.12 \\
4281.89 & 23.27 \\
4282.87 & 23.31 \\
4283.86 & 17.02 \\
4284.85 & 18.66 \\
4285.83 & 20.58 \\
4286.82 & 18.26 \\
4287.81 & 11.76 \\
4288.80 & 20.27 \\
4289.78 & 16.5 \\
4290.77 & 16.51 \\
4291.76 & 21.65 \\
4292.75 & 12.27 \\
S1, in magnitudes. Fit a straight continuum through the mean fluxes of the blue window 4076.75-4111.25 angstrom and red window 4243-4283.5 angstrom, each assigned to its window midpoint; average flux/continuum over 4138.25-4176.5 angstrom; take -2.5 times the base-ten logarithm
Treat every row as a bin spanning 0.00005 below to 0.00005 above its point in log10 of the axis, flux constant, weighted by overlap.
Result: 0.10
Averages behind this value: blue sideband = 18.8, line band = 17.6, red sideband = 20.2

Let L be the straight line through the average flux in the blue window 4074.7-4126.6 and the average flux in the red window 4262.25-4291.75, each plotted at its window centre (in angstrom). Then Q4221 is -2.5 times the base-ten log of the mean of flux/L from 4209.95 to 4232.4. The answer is 0.03 mag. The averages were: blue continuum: 19.2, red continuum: 19.4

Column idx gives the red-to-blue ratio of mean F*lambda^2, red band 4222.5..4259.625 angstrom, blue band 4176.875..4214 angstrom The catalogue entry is 1.14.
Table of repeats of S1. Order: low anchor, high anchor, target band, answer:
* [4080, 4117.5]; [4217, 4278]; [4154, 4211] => 0.086 mag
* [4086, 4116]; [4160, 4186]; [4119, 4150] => 0.040 mag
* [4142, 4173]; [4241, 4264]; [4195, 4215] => 0.080 mag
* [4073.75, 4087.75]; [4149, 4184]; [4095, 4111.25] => -0.041 mag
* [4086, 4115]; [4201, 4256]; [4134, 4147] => 0.099 mag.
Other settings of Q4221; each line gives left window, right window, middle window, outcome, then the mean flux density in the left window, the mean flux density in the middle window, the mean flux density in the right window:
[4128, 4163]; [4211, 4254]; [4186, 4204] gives 0.083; 17.5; 17.4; 19.8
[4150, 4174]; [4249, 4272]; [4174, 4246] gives 0.015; 17.9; 18.6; 20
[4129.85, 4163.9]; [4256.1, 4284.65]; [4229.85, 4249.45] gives -0.085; 17.5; 20.8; 19.8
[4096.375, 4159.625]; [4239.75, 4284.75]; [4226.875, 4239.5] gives 0.003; 18.3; 19.7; 20.1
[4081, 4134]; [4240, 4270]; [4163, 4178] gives 0.109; 19.1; 17.9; 20.8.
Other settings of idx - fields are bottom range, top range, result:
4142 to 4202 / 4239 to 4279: 1.19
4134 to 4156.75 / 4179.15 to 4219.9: 1.08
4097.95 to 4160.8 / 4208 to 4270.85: 1.14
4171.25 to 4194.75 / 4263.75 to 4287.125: 1.15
